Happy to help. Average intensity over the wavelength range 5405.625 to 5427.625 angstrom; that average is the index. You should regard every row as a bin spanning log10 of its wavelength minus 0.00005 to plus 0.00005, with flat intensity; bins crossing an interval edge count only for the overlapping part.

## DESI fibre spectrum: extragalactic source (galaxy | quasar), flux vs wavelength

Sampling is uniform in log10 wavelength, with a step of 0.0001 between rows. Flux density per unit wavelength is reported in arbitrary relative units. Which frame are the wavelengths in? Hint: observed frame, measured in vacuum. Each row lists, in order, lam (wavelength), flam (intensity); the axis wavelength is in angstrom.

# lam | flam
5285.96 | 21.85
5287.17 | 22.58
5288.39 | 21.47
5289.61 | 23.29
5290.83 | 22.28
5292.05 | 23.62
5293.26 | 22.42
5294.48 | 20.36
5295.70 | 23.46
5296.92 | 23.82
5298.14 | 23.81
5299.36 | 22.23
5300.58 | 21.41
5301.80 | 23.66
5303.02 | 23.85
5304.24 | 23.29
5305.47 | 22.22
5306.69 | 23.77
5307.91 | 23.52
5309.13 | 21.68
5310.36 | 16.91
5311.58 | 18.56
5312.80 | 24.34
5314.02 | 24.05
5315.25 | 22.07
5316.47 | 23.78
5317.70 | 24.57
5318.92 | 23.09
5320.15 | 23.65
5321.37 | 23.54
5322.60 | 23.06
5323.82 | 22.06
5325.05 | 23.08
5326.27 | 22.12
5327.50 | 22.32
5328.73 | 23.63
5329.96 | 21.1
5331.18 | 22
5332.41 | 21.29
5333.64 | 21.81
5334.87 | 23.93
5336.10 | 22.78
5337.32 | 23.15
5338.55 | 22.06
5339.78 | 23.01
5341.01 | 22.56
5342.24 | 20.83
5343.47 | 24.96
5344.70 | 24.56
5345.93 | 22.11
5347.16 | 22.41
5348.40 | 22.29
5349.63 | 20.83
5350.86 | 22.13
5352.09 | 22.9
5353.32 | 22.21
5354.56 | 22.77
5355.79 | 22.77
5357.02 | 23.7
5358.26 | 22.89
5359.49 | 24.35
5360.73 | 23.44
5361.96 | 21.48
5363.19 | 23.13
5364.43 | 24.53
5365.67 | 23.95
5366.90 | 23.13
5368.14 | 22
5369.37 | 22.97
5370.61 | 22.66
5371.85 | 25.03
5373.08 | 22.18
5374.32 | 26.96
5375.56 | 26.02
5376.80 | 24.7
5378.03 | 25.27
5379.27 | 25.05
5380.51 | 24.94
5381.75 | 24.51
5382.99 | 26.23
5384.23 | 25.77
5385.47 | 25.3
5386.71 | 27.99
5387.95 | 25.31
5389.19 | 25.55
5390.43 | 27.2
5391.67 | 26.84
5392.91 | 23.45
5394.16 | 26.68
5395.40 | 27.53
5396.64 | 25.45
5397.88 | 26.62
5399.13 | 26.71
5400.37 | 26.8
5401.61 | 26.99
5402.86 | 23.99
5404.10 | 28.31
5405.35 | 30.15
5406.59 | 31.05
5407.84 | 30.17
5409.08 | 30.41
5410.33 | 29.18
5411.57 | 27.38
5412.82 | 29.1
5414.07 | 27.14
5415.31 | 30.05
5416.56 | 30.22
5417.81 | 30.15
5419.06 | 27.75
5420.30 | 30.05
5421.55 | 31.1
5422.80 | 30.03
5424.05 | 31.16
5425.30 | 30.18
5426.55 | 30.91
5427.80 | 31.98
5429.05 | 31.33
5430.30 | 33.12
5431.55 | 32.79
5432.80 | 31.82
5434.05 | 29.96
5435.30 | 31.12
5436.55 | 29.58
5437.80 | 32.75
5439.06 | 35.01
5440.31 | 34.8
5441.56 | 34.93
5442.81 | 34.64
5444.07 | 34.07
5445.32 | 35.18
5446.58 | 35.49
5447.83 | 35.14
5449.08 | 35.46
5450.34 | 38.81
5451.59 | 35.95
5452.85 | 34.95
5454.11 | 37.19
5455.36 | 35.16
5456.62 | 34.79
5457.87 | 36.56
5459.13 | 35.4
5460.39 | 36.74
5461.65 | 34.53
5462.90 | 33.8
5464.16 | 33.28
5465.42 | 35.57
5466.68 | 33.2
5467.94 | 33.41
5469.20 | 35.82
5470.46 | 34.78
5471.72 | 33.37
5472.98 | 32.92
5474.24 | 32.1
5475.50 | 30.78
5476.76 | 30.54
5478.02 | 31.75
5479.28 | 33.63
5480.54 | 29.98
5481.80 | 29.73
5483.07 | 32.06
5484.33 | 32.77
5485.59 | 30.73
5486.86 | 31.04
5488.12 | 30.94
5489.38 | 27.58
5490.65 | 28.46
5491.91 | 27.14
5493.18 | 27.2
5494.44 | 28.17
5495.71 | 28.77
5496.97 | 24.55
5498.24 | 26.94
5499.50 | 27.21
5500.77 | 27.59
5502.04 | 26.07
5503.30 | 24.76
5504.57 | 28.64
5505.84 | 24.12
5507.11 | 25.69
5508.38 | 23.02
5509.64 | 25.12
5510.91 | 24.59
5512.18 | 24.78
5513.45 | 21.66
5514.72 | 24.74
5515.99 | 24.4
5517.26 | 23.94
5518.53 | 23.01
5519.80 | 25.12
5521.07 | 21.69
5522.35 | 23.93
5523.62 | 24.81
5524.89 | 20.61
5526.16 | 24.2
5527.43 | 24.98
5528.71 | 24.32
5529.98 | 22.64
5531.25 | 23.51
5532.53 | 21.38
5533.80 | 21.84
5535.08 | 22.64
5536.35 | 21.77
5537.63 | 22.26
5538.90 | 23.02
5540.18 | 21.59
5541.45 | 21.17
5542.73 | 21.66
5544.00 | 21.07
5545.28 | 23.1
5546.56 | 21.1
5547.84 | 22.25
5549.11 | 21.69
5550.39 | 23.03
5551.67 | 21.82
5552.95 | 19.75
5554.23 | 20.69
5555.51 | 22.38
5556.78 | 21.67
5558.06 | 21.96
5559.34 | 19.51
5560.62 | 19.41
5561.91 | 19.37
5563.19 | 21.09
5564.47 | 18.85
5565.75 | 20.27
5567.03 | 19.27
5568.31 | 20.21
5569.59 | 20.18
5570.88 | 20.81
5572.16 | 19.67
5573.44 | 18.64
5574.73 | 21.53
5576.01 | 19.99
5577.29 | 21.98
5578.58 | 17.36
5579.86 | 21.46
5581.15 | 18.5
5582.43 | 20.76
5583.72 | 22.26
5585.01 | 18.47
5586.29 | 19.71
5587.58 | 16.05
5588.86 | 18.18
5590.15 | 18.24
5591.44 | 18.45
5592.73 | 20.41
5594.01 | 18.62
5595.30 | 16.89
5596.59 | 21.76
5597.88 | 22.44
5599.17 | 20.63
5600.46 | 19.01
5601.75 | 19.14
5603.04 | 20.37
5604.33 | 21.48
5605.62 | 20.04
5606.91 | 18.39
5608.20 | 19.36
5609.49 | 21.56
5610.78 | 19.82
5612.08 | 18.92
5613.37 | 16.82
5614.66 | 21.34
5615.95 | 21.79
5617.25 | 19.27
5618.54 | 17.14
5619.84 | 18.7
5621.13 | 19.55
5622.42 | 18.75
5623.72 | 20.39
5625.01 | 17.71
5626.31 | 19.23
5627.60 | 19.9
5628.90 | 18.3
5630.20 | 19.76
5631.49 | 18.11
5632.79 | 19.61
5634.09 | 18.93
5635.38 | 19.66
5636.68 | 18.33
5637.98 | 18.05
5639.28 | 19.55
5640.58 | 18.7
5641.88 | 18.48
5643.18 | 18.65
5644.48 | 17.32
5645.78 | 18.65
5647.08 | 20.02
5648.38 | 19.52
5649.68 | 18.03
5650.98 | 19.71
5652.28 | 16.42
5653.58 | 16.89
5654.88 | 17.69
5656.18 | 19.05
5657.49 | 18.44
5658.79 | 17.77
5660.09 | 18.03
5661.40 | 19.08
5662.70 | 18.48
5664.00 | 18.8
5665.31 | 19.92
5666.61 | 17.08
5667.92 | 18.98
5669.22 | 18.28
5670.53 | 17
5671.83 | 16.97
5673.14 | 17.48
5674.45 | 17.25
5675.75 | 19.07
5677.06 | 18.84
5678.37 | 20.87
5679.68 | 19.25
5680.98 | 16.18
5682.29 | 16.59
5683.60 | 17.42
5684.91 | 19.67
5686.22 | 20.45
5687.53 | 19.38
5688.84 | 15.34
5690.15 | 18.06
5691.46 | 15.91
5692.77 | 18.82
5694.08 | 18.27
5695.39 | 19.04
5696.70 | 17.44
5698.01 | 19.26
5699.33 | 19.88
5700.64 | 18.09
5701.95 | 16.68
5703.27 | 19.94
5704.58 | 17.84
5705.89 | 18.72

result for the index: 29.8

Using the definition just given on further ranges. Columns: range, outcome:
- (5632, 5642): 18.9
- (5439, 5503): 32.4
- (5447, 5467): 35.4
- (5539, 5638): 20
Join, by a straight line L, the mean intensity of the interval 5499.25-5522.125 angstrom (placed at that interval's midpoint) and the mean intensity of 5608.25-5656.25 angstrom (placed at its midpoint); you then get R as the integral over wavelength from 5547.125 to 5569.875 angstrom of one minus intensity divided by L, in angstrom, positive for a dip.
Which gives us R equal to 1.7 angstrom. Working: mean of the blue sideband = 24.7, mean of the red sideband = 18.9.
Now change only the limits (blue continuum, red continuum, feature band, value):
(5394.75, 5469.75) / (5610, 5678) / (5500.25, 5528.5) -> 2.5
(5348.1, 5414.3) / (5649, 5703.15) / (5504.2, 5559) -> -3.1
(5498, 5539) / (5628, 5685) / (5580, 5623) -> 2.4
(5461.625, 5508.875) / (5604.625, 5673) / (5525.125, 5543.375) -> 2.7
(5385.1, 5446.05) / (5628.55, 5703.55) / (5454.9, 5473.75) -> -4.9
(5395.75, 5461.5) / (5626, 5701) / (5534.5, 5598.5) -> 9.1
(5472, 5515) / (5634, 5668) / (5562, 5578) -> 2.3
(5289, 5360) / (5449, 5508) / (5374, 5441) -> -2.7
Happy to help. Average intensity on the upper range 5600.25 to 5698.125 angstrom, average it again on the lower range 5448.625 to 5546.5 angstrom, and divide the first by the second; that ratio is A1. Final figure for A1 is 0.66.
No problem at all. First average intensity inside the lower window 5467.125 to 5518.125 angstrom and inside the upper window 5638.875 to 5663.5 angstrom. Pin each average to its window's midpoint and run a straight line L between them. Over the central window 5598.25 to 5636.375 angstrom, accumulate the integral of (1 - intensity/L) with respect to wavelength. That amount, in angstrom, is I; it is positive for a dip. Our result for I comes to 2.1 angstrom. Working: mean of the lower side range 28.5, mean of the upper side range 18.4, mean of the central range 19.4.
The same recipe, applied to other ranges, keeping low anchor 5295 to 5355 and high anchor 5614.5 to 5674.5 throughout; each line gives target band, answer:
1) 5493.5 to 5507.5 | -4.23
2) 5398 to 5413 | -4.61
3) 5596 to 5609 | -0.75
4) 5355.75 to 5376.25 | -1.40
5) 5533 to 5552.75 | -2.02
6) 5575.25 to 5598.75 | -0.23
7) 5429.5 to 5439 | -4.70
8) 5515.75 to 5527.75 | -2.04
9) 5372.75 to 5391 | -3.05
